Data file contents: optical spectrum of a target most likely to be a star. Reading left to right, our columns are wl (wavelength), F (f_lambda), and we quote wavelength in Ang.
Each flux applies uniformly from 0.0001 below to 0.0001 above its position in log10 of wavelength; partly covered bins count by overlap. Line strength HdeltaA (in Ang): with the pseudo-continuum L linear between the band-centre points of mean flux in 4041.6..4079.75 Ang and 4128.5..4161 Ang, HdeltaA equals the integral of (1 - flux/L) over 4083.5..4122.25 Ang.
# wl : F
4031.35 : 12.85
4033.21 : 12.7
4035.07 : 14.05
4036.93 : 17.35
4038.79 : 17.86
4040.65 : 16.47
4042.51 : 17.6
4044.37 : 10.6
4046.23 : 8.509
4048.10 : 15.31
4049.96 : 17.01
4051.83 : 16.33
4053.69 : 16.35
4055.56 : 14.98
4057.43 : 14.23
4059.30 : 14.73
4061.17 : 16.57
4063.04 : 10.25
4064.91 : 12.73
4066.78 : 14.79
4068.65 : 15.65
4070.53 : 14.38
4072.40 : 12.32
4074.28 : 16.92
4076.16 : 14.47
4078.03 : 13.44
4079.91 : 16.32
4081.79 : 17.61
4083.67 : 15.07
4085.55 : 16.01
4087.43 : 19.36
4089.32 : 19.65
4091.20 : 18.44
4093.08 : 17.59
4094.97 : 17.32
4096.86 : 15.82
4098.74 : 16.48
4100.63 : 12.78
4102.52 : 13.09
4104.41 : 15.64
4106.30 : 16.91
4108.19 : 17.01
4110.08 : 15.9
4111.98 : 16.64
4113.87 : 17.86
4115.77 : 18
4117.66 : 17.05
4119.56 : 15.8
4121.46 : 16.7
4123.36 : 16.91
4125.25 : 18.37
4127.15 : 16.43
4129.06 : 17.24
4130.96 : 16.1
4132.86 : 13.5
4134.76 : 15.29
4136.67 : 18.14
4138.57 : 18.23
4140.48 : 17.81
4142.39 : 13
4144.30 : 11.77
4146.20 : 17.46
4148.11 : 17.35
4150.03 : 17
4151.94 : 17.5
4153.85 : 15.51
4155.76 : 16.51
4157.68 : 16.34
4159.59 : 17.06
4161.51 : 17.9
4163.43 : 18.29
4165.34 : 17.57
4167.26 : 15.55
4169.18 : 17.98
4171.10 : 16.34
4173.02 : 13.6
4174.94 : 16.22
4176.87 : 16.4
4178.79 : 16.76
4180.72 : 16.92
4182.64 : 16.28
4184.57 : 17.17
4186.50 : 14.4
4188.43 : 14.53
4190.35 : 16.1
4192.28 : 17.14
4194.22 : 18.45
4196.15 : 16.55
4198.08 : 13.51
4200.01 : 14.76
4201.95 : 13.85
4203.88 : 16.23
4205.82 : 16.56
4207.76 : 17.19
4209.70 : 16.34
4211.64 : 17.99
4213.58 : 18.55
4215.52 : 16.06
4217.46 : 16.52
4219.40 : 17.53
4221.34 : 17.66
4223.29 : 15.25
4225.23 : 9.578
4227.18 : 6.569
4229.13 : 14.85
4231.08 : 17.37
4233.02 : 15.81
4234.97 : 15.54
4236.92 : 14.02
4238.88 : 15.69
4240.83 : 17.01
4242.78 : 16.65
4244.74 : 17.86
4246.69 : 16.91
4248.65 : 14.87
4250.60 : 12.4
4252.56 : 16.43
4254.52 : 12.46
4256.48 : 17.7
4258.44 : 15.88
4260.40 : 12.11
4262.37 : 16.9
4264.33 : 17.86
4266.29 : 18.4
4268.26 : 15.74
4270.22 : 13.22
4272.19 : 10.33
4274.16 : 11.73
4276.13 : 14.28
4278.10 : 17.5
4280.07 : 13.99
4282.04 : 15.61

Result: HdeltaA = -3.4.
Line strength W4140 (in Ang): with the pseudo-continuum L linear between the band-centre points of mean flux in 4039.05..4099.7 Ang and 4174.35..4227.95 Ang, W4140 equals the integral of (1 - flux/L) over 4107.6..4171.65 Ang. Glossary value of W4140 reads -4.20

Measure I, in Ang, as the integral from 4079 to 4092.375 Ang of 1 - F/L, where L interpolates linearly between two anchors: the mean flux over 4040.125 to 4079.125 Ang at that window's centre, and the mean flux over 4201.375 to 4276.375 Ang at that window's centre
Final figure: -2.7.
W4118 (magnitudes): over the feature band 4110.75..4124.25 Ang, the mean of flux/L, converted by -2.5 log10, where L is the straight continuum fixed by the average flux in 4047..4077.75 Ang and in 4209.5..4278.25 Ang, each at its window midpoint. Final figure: -0.14 mag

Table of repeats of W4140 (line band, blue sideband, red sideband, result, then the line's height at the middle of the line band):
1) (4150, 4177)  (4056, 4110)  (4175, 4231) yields -1.7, 15.7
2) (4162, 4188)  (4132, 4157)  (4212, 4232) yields -1.2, 15.7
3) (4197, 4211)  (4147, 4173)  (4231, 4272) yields 0.6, 16.3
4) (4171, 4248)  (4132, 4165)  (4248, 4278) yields -1.3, 15.5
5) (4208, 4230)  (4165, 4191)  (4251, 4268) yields 1.0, 16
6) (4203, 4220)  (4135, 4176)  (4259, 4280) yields -1.4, 15.7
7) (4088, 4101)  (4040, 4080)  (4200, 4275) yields -2.2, 14.7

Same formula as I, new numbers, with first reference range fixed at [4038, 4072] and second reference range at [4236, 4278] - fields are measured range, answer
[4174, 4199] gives -2.0 Ang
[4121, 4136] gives -1.5 Ang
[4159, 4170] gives -1.8 Ang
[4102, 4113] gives -0.9 Ang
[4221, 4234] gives 1.2 Ang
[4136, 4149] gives -1.2 Ang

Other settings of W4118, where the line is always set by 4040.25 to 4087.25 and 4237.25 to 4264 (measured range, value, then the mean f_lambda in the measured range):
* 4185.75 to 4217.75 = -0.05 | 16.2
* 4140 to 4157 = -0.05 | 15.9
